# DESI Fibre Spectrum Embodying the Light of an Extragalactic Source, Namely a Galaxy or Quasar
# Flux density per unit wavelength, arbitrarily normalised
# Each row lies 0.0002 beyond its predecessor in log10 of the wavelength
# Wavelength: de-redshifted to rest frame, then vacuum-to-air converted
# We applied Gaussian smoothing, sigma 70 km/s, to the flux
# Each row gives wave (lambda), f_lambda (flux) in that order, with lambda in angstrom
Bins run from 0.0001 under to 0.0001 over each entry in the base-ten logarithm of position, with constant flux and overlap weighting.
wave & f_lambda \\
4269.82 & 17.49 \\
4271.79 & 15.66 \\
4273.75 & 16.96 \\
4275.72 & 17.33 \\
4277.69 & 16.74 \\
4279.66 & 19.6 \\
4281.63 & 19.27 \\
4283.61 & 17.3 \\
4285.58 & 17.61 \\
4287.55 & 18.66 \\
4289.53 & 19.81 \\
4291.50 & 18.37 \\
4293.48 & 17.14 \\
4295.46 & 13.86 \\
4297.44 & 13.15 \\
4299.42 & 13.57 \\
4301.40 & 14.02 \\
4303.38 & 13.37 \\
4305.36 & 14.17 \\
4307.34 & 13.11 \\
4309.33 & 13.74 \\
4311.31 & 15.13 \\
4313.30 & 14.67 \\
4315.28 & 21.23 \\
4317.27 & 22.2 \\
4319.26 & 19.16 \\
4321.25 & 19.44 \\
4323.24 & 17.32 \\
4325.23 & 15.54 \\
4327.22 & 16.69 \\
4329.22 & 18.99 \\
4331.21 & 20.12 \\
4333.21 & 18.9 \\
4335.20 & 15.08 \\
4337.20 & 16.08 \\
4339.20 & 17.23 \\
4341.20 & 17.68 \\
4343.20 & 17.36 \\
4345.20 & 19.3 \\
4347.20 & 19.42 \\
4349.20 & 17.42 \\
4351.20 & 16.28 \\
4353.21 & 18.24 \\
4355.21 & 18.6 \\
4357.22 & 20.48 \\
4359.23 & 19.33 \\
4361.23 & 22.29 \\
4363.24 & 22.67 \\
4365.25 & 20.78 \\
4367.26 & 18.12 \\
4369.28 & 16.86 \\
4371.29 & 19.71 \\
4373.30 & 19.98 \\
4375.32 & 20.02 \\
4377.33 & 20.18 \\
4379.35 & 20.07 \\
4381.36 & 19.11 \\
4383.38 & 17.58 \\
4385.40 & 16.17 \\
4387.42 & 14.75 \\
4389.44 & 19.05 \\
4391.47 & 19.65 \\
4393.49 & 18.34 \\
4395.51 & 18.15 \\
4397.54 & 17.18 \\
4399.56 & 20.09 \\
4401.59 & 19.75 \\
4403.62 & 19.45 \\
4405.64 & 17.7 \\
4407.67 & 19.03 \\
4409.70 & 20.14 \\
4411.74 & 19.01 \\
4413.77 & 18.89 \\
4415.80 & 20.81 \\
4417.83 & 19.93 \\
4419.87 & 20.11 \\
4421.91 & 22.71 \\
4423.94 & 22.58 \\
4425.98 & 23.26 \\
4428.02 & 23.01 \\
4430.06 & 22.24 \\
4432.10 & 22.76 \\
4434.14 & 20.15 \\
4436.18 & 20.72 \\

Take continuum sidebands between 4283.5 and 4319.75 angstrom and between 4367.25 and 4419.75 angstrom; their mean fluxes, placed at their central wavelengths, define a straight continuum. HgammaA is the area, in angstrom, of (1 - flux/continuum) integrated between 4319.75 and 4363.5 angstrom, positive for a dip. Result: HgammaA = -2.3 angstrom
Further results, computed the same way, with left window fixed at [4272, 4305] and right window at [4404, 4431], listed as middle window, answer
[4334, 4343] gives 0.76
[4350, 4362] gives -0.23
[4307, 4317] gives 0.66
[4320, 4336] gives 0.03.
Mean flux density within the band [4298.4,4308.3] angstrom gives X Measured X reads 13.7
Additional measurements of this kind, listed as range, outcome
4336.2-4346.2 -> 17.5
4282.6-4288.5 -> 17.9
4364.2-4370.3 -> 18.6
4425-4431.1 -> 22.8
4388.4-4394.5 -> 19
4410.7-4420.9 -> 19.7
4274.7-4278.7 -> 17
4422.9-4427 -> 22.9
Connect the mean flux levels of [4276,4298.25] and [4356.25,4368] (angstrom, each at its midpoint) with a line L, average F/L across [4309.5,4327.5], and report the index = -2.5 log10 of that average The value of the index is 0.059 mag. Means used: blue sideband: 17.4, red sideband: 20.7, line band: 17.8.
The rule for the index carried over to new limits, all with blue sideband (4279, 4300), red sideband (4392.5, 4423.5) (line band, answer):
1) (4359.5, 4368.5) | -0.12 mag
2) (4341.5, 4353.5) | 0.02 mag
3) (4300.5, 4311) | 0.26 mag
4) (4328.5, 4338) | 0.01 mag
